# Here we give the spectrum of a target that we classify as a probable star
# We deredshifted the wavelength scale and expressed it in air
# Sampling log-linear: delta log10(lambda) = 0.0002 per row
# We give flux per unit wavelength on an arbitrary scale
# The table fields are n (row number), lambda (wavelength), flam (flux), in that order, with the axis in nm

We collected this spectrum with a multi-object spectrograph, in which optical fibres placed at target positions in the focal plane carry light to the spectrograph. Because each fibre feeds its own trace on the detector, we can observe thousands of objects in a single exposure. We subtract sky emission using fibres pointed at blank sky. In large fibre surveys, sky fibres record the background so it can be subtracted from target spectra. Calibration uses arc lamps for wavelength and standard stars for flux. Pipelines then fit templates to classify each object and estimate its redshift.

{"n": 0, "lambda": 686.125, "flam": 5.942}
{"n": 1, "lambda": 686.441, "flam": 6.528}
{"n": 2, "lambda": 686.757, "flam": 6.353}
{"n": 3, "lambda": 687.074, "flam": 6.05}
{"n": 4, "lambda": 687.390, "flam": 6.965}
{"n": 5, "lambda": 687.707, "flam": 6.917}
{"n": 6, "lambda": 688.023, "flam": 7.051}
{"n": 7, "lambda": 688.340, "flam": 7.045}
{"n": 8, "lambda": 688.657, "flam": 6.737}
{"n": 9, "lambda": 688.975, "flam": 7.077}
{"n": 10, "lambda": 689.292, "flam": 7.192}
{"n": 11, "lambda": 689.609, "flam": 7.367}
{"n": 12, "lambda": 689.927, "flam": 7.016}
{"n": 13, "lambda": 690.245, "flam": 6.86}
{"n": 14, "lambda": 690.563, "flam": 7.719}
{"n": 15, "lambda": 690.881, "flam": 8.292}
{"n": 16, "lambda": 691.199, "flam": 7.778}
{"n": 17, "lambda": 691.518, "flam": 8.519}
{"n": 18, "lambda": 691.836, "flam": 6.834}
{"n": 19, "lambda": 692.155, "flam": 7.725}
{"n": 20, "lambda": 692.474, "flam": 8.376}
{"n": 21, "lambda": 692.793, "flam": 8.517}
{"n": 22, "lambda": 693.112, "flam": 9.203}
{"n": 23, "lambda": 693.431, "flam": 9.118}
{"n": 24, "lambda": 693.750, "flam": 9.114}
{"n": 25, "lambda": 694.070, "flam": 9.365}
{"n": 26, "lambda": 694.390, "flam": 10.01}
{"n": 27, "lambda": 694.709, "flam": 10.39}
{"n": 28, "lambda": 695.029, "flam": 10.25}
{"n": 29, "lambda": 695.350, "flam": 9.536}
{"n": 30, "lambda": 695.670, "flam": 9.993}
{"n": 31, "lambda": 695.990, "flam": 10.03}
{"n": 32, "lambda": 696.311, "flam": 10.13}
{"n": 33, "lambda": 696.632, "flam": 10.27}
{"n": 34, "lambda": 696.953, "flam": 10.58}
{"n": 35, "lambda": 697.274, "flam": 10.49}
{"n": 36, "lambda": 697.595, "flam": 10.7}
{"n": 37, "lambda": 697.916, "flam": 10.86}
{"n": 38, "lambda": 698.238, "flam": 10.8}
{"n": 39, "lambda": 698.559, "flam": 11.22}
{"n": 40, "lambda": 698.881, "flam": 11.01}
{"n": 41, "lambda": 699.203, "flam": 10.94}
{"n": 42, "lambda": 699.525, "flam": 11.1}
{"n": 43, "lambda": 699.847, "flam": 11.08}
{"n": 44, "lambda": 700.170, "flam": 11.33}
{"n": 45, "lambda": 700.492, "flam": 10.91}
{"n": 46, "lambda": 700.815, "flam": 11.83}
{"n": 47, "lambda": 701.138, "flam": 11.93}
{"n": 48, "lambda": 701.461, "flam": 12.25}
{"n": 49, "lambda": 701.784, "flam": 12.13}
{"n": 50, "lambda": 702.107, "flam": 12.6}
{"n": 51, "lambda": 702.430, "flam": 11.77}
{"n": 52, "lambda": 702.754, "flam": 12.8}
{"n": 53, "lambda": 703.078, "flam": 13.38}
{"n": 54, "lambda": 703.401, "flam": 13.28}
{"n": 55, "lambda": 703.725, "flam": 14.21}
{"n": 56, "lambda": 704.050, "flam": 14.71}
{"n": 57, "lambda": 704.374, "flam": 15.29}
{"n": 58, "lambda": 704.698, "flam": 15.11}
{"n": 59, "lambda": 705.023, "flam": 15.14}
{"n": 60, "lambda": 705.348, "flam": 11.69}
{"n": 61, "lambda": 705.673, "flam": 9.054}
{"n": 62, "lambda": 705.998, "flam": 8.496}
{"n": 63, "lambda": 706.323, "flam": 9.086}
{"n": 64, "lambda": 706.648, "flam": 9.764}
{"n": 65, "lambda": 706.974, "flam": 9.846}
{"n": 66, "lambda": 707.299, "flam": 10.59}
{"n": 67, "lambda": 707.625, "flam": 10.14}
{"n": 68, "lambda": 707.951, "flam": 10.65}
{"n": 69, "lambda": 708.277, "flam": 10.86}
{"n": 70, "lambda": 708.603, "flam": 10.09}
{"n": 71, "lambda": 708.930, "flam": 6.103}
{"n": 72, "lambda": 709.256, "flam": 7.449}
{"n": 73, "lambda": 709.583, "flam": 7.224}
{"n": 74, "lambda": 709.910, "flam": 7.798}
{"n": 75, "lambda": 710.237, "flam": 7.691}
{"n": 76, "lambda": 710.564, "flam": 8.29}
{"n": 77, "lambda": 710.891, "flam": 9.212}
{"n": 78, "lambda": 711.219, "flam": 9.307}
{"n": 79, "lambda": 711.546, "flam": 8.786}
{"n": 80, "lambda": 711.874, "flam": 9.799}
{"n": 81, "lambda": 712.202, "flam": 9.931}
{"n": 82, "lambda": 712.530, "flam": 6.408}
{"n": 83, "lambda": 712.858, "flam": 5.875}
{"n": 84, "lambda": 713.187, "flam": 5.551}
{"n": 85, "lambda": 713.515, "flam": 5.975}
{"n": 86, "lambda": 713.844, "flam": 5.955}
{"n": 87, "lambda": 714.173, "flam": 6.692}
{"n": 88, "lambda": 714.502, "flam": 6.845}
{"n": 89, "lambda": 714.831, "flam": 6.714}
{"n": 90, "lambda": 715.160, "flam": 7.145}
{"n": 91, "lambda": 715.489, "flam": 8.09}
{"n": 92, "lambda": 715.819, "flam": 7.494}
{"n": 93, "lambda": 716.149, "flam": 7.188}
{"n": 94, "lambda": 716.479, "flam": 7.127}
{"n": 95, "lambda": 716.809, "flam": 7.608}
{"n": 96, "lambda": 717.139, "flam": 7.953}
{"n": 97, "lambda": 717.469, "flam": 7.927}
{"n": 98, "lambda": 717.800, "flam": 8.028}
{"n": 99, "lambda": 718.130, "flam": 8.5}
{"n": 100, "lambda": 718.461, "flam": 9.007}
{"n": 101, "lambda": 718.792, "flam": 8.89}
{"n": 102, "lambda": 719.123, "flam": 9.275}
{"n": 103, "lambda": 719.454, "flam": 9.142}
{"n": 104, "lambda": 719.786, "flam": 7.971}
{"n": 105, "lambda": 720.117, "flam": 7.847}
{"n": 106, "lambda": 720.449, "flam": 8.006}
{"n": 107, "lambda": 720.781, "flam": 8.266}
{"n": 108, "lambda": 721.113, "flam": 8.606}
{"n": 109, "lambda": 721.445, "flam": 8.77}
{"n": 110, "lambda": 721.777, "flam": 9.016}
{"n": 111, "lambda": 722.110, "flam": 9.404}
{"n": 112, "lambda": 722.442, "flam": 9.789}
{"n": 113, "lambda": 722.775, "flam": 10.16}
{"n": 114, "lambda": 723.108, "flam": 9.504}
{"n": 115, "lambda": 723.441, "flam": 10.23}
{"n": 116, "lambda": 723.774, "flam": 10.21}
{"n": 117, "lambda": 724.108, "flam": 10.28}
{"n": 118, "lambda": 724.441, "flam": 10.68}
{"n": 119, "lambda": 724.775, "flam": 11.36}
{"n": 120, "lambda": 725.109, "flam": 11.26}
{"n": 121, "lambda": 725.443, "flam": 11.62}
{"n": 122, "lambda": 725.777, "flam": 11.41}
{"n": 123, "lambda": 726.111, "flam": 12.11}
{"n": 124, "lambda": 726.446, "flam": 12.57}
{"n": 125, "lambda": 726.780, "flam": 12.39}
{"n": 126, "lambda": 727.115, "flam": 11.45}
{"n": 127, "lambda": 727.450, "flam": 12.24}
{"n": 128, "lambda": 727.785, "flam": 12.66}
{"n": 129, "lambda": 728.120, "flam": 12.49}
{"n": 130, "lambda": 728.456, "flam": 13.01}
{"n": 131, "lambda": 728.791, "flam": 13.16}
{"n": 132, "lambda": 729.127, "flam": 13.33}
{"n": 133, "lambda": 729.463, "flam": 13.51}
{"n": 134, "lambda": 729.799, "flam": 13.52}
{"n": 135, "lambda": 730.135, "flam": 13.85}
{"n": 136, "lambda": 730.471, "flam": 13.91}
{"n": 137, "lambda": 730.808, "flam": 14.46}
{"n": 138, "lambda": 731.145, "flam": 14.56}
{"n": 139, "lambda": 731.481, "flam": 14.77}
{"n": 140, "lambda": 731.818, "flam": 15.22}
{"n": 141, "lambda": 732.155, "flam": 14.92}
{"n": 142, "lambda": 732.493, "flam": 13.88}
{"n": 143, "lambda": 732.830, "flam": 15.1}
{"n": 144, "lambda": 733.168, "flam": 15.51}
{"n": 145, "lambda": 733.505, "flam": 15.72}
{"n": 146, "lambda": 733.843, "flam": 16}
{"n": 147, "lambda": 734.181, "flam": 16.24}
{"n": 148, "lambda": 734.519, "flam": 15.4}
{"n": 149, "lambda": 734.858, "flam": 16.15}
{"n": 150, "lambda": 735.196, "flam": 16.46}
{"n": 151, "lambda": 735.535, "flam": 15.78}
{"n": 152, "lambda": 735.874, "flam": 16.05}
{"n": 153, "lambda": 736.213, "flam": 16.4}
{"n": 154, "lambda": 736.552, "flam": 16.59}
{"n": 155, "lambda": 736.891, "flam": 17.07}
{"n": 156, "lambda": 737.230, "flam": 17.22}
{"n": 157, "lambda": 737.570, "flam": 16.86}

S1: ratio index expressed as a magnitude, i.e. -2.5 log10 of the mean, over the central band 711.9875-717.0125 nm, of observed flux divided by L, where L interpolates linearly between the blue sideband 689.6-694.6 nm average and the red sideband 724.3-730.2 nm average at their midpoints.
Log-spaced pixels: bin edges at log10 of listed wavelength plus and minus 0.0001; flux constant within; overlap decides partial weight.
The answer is 0.477 mag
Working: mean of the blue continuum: 8.29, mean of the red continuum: 12.4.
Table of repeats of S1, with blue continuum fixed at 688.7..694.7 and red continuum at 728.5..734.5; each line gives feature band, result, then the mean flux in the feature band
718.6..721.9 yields 0.430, 8.58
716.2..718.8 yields 0.462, 8.04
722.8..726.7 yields 0.219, 11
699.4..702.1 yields -0.208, 11.6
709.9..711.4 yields 0.296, 8.53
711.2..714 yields 0.475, 7.42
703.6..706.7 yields -0.196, 12.3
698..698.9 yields -0.189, 11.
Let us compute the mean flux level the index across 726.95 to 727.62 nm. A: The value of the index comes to 11.8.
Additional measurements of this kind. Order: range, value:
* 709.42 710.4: 7.57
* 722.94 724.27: 10.1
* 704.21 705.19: 15.2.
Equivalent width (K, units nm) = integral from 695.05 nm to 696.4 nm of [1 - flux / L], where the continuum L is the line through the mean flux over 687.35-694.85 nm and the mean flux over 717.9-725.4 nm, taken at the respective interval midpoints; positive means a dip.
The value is -0.288 nm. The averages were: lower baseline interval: 7.98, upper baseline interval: 9.4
